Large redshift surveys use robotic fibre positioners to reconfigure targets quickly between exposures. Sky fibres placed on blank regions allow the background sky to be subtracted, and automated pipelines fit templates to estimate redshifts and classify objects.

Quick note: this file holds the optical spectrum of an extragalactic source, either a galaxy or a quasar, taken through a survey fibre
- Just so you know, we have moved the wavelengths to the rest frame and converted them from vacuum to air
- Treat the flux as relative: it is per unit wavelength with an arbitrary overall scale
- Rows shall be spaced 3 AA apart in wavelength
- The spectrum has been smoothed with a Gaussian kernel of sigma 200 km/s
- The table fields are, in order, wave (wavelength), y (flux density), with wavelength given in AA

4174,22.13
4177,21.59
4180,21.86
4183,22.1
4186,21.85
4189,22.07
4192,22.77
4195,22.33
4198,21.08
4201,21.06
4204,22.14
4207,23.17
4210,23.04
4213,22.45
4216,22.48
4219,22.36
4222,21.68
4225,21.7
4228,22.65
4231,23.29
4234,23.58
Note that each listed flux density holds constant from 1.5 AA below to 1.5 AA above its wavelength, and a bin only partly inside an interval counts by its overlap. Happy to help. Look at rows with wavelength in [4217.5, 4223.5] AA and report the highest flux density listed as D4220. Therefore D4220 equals 22.36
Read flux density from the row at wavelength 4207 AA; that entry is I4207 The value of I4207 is 23.17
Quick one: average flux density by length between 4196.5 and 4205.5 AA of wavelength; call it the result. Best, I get 21.4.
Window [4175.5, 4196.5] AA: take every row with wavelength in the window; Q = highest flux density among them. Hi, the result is 22.77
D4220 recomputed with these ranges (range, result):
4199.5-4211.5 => 23.17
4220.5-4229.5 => 22.65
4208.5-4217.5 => 23.04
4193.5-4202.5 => 22.33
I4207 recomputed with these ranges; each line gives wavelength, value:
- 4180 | 21.86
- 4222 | 21.68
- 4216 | 22.48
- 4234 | 23.58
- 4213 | 22.45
